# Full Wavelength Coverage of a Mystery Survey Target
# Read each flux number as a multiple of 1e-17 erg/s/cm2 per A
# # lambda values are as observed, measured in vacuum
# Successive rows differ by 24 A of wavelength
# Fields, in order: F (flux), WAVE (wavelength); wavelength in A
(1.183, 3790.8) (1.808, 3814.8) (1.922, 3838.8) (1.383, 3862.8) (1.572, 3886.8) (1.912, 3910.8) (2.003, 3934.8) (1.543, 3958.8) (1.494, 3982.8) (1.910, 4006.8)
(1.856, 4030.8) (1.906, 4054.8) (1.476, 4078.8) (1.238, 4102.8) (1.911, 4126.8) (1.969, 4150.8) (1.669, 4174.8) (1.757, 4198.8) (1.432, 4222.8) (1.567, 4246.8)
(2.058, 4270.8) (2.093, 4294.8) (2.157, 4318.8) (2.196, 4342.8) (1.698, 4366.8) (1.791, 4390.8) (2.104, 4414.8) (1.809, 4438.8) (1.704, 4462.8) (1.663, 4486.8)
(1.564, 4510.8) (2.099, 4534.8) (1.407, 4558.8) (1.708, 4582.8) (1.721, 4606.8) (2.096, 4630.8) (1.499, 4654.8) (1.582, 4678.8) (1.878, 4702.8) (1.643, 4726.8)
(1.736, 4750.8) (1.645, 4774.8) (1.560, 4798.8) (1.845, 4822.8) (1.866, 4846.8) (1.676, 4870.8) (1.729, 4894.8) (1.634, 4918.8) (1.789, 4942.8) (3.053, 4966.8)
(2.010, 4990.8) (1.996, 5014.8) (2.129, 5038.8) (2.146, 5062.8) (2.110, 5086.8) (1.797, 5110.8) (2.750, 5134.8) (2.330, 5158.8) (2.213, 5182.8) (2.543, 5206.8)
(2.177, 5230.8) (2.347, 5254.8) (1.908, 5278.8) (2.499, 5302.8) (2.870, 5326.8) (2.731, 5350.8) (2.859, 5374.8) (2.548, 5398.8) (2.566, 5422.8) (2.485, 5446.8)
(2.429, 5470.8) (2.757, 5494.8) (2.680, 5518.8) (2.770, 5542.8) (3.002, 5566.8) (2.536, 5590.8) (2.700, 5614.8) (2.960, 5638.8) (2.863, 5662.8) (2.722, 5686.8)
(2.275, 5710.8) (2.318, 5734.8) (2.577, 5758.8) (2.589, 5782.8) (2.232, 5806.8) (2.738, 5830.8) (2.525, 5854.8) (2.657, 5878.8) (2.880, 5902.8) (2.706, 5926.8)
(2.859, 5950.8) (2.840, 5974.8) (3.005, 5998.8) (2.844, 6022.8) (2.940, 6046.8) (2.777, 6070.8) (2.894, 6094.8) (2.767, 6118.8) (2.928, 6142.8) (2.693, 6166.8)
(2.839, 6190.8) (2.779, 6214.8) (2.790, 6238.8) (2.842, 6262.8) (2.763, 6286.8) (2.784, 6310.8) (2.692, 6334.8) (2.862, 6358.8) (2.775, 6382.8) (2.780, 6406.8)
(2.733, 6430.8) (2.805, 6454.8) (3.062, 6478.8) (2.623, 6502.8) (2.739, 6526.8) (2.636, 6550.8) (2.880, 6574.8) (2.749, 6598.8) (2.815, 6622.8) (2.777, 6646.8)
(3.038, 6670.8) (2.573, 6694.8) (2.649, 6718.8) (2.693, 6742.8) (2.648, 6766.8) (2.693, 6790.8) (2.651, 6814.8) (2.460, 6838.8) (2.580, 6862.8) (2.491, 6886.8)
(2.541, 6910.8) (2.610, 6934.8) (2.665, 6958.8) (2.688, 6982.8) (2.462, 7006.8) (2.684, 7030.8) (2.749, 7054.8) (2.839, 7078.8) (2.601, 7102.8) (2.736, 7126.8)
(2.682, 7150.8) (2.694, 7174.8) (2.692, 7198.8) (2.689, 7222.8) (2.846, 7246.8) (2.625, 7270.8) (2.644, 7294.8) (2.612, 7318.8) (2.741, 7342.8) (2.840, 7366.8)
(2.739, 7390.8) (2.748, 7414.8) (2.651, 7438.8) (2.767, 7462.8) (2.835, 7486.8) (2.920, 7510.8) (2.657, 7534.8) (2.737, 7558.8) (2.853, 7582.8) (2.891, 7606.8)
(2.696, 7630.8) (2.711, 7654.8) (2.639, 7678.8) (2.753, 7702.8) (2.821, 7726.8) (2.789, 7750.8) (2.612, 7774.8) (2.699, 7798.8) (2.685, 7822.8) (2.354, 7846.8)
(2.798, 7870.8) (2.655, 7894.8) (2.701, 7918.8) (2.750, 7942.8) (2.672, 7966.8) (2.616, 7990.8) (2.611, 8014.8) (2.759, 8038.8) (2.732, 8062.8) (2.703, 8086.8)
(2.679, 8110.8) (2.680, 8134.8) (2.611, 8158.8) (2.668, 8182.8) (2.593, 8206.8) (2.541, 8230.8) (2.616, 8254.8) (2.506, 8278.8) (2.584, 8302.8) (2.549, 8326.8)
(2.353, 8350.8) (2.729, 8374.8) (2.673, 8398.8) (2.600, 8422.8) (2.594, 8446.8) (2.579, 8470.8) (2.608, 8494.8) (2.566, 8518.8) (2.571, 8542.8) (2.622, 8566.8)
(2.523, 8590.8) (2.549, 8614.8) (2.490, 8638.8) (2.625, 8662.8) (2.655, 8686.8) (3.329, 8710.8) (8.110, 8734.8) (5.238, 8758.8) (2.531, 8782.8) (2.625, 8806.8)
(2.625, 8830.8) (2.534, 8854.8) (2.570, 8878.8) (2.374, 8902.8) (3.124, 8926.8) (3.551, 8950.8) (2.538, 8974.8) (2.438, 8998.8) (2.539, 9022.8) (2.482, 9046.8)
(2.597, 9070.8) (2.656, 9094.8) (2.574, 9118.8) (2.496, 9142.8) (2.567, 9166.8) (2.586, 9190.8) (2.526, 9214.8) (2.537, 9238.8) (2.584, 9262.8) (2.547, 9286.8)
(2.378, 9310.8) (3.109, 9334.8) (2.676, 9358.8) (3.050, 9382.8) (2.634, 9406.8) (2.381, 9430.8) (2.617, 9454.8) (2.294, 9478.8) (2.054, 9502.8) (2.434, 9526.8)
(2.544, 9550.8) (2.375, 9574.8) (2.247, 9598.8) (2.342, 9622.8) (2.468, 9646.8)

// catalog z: 0.33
